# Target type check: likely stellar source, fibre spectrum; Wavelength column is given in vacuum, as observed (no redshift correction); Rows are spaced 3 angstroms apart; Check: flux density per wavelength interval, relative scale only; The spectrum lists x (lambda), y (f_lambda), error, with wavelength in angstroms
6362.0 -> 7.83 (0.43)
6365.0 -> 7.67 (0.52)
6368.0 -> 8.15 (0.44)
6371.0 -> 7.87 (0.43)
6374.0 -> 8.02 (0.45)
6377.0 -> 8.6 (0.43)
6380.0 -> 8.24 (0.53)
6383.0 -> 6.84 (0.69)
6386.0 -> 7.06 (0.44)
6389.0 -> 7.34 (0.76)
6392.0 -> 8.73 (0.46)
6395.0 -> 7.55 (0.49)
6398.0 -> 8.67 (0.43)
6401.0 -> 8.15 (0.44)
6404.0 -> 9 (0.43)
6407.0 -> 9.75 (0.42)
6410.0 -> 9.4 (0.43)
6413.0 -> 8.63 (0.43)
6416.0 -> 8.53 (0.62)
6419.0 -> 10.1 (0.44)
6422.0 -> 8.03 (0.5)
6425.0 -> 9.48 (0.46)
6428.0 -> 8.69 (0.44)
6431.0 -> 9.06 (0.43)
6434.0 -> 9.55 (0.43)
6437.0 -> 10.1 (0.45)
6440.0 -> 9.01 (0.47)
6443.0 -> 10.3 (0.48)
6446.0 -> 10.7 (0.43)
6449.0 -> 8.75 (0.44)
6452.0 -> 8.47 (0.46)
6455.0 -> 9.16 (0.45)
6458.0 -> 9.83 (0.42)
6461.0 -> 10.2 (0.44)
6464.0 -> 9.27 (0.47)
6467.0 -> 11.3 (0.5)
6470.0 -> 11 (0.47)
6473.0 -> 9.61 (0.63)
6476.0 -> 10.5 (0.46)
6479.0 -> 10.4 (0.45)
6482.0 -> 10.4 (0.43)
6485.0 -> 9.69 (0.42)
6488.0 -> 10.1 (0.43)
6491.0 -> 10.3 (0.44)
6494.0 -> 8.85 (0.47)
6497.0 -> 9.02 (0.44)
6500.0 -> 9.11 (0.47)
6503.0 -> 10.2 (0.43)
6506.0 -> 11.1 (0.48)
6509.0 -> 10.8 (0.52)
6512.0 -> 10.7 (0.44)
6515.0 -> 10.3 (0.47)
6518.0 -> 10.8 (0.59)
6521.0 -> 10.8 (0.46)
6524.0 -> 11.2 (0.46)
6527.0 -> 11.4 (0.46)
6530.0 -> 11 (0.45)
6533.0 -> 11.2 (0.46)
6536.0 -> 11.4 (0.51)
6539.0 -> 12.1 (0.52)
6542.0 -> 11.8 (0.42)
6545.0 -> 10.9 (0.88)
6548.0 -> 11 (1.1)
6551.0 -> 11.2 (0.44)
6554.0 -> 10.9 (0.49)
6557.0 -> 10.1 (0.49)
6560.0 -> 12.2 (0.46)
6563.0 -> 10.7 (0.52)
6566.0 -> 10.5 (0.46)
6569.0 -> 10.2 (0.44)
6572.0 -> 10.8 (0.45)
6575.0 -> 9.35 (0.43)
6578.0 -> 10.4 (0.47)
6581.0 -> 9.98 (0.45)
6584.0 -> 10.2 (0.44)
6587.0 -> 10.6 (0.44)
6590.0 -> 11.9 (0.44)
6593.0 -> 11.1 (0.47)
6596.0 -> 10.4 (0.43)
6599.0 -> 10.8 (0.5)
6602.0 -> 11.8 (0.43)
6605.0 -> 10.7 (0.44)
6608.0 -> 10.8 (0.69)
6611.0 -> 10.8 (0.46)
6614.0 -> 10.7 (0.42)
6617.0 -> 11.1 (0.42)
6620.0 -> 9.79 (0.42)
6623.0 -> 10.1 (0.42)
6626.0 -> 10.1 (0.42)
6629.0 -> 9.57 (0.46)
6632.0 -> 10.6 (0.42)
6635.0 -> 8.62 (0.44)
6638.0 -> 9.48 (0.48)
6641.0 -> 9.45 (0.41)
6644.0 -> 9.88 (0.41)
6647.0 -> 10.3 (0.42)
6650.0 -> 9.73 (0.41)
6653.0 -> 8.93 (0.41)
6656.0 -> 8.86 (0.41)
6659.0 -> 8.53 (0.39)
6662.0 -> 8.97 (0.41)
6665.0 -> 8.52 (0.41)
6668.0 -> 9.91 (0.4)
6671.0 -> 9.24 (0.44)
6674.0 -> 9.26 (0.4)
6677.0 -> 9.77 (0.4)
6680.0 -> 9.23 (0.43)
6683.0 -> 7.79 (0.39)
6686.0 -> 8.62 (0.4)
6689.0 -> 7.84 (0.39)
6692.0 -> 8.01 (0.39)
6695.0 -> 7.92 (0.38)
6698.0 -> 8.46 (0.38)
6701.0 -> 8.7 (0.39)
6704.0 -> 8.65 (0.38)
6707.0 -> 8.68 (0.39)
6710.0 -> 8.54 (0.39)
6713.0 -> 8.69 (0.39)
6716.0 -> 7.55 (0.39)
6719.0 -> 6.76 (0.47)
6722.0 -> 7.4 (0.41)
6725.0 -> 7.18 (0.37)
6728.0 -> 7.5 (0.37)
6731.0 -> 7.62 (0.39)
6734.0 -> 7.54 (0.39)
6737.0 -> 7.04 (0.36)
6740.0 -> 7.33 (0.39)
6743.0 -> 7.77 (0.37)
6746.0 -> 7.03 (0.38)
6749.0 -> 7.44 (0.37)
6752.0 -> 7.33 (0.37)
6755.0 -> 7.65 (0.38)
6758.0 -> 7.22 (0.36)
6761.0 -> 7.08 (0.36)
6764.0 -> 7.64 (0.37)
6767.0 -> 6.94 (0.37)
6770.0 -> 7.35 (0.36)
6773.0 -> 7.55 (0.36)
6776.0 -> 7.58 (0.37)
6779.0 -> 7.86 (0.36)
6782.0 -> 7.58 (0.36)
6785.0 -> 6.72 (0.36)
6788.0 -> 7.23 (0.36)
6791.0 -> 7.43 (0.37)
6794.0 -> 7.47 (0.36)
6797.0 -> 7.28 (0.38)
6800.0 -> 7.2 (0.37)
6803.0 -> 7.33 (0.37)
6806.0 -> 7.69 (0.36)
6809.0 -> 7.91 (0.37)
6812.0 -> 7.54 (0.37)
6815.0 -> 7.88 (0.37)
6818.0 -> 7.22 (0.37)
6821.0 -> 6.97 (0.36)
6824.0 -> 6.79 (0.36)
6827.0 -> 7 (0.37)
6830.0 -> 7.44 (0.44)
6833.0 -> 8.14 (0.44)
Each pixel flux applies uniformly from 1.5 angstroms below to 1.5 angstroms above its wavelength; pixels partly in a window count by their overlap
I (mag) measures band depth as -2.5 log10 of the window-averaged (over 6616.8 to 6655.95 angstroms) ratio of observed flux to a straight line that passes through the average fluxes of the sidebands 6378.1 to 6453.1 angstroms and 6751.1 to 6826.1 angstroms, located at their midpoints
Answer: -0.22 mag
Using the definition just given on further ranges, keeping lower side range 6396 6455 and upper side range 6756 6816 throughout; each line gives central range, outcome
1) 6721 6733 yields 0.04 mag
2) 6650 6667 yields -0.11 mag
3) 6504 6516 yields -0.22 mag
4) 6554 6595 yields -0.25 mag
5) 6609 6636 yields -0.23 mag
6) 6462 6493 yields -0.15 mag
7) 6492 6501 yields -0.03 mag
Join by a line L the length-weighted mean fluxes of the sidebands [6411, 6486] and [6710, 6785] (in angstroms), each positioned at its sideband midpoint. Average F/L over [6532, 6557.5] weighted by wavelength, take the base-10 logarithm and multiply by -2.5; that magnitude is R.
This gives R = -0.25 mag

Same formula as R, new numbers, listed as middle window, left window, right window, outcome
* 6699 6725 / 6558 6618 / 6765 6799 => 0.07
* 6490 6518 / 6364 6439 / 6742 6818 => -0.22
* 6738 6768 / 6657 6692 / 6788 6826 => 0.09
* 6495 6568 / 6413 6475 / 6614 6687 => -0.14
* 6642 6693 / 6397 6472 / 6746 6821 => -0.12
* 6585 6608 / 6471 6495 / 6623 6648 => -0.12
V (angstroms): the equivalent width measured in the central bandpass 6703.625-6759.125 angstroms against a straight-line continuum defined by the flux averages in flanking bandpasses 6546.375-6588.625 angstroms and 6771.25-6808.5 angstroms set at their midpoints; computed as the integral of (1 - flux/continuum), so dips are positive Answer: 4.4 angstroms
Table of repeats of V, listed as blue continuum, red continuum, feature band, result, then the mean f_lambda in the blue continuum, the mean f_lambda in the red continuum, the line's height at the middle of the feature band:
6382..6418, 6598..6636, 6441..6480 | -4.4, 8.35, 10.4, 8.93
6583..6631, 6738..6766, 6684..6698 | 1.0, 10.7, 7.37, 8.76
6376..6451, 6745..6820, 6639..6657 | -3.7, 8.81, 7.41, 7.92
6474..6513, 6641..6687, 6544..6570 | -3.0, 10.1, 9.18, 9.74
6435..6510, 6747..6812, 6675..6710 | -1.8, 9.92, 7.4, 8.12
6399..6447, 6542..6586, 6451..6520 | -1.3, 9.26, 10.6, 9.87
